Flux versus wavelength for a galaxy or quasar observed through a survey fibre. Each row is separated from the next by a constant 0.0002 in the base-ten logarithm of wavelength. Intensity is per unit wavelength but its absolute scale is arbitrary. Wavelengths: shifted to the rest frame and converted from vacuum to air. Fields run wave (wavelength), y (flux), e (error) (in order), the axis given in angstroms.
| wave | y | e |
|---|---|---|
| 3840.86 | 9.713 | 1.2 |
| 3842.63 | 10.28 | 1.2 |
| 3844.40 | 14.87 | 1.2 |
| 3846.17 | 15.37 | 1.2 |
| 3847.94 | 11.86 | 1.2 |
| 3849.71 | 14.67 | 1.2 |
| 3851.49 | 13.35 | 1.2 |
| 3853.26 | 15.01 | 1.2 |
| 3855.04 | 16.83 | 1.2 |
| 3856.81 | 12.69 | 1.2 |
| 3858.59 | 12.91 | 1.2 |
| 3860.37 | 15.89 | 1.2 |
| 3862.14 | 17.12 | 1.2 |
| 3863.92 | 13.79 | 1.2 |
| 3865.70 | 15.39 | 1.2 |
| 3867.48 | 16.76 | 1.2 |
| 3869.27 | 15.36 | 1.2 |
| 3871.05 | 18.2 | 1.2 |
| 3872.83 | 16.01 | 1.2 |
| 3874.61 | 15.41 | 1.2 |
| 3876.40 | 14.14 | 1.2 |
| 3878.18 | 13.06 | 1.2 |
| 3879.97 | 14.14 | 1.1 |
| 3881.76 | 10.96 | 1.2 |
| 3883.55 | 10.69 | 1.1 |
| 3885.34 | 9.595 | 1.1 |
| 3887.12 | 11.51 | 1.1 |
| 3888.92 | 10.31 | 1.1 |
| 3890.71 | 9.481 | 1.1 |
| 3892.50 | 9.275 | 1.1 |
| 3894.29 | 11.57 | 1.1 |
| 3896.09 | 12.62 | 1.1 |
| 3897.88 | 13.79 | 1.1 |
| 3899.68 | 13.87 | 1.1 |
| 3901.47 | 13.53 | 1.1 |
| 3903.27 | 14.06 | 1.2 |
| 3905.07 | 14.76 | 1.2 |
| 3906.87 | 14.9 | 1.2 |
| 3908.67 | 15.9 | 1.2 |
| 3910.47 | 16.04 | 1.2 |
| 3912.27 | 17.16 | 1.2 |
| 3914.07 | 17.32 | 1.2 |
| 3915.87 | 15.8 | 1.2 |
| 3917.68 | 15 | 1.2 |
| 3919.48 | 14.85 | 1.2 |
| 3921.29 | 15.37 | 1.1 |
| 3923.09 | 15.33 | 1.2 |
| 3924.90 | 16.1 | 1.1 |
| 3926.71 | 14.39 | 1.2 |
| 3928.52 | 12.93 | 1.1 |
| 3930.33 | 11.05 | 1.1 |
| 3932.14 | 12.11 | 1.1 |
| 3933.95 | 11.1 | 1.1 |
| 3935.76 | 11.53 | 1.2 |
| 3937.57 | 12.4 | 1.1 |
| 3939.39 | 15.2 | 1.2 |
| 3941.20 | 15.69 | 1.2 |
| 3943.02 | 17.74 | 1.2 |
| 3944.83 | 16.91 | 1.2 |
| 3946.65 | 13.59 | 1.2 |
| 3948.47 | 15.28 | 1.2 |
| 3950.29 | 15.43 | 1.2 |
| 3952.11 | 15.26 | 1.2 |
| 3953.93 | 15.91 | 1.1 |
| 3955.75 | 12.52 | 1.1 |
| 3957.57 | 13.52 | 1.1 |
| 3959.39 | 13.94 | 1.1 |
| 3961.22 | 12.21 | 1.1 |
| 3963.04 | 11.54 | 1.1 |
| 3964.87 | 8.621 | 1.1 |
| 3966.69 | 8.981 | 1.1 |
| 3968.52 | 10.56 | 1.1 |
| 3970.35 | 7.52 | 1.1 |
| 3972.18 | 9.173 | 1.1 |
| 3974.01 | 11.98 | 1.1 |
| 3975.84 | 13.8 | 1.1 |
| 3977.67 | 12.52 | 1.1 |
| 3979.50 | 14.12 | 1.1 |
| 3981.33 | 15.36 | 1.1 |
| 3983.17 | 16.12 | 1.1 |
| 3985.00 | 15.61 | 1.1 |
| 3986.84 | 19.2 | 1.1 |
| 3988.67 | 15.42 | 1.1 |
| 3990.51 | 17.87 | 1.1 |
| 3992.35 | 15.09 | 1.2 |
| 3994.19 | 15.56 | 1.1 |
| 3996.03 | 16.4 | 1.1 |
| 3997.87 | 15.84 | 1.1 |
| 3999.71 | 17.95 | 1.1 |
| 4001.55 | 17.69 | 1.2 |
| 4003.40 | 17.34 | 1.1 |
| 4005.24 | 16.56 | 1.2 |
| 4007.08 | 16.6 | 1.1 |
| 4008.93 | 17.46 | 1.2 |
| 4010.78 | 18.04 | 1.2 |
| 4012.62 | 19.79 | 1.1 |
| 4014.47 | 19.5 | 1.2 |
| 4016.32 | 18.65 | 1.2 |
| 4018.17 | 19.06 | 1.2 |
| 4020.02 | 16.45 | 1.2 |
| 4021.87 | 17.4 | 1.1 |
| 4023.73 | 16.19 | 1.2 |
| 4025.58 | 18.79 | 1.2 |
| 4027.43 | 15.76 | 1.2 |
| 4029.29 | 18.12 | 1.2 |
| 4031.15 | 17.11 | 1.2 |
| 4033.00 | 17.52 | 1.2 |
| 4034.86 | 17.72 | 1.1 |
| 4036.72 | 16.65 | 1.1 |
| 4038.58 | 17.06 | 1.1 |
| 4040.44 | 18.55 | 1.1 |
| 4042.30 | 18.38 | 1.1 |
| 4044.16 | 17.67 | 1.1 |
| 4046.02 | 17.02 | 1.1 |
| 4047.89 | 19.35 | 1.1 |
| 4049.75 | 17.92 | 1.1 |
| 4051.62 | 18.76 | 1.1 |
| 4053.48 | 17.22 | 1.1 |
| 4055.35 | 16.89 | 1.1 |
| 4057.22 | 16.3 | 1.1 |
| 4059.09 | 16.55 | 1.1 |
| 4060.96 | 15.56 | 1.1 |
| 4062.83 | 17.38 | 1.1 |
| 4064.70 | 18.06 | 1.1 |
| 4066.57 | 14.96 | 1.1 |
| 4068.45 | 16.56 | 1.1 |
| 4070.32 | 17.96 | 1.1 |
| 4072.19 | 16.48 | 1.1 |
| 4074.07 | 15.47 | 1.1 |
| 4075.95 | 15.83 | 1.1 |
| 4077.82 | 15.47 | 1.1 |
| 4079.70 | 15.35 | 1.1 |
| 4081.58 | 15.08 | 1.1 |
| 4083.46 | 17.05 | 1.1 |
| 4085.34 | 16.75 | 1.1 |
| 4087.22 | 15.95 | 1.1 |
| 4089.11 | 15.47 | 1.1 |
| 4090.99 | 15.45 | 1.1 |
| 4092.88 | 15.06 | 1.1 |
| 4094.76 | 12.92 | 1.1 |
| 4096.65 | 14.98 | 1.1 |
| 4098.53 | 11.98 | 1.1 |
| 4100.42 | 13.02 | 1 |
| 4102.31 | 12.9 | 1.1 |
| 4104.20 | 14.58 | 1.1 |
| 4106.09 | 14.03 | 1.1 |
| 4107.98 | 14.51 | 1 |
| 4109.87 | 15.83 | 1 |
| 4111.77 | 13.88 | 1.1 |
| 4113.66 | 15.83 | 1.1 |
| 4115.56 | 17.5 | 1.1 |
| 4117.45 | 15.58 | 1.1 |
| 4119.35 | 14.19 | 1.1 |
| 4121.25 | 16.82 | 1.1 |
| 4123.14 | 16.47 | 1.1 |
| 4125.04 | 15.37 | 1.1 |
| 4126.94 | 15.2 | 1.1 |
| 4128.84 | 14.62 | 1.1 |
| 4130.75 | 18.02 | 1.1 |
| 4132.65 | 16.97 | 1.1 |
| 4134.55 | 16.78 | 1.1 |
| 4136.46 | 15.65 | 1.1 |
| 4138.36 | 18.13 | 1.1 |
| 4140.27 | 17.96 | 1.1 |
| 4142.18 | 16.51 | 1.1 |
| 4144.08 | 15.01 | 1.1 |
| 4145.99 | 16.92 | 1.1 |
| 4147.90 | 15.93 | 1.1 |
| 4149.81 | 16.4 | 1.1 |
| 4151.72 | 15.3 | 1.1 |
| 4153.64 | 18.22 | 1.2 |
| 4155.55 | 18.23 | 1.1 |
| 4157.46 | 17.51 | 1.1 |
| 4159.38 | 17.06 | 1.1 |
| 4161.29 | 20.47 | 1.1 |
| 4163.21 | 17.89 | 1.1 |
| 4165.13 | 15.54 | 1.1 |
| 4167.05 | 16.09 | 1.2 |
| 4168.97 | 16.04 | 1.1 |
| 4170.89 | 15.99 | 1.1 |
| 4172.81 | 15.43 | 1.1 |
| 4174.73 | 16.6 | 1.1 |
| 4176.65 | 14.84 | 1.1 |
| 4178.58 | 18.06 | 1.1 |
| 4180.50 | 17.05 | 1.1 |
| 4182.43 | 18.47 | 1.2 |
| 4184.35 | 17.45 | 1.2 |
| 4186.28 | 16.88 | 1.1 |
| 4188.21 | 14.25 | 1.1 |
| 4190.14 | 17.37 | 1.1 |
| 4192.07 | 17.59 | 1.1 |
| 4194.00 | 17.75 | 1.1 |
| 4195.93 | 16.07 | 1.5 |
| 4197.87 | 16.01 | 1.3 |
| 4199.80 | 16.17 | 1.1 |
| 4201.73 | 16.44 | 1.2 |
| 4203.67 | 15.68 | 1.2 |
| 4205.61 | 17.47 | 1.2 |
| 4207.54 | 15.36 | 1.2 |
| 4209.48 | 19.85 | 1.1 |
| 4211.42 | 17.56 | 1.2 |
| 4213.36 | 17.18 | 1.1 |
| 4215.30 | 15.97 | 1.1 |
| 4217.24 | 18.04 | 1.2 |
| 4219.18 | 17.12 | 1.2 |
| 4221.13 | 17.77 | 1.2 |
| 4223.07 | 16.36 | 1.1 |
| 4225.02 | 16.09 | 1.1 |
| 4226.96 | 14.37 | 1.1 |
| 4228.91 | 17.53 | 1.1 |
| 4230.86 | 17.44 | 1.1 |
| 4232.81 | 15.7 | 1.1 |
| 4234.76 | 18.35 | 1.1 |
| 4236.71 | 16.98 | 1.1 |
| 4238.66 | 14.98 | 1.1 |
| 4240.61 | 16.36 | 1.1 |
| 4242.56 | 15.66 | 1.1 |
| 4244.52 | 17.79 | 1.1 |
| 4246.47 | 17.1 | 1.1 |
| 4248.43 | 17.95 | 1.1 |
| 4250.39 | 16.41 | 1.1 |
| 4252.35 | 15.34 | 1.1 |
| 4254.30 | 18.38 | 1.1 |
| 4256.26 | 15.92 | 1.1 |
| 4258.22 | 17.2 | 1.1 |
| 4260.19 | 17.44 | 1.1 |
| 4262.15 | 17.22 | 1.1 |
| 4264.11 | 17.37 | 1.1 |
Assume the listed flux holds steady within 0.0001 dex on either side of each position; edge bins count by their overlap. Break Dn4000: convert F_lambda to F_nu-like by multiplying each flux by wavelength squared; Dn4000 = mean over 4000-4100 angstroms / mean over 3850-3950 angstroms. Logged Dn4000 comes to 1.29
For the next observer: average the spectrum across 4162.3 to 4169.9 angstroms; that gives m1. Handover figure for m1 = 16.4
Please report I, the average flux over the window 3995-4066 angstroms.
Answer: 17.5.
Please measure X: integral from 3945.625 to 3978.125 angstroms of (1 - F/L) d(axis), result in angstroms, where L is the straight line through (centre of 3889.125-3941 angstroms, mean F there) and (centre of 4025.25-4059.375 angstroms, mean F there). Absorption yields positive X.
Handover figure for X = 6.0 angstroms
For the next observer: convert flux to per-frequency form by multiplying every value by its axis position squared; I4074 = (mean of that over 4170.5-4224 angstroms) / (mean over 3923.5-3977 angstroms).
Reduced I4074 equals 1.5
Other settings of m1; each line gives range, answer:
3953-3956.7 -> 14.2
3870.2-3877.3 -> 15.9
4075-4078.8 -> 15.7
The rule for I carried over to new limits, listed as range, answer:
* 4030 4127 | 16.1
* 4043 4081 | 16.8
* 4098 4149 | 15.6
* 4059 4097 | 15.9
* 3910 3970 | 13.9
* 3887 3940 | 13.7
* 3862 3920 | 14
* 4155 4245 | 16.8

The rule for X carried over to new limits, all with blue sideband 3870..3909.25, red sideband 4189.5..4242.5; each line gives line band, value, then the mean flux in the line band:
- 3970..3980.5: 1.7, 11.8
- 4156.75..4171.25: -0.8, 17.1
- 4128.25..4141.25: -0.9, 16.9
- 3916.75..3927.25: -1.4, 15.2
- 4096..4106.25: 1.3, 13.5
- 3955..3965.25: 1.2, 12.2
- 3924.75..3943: 0.3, 13.3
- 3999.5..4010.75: -2.3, 17.3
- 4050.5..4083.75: -3.1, 16.5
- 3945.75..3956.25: -0.8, 14.7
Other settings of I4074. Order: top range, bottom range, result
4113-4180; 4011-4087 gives 1.01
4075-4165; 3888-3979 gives 1.30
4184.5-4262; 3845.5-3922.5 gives 1.41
